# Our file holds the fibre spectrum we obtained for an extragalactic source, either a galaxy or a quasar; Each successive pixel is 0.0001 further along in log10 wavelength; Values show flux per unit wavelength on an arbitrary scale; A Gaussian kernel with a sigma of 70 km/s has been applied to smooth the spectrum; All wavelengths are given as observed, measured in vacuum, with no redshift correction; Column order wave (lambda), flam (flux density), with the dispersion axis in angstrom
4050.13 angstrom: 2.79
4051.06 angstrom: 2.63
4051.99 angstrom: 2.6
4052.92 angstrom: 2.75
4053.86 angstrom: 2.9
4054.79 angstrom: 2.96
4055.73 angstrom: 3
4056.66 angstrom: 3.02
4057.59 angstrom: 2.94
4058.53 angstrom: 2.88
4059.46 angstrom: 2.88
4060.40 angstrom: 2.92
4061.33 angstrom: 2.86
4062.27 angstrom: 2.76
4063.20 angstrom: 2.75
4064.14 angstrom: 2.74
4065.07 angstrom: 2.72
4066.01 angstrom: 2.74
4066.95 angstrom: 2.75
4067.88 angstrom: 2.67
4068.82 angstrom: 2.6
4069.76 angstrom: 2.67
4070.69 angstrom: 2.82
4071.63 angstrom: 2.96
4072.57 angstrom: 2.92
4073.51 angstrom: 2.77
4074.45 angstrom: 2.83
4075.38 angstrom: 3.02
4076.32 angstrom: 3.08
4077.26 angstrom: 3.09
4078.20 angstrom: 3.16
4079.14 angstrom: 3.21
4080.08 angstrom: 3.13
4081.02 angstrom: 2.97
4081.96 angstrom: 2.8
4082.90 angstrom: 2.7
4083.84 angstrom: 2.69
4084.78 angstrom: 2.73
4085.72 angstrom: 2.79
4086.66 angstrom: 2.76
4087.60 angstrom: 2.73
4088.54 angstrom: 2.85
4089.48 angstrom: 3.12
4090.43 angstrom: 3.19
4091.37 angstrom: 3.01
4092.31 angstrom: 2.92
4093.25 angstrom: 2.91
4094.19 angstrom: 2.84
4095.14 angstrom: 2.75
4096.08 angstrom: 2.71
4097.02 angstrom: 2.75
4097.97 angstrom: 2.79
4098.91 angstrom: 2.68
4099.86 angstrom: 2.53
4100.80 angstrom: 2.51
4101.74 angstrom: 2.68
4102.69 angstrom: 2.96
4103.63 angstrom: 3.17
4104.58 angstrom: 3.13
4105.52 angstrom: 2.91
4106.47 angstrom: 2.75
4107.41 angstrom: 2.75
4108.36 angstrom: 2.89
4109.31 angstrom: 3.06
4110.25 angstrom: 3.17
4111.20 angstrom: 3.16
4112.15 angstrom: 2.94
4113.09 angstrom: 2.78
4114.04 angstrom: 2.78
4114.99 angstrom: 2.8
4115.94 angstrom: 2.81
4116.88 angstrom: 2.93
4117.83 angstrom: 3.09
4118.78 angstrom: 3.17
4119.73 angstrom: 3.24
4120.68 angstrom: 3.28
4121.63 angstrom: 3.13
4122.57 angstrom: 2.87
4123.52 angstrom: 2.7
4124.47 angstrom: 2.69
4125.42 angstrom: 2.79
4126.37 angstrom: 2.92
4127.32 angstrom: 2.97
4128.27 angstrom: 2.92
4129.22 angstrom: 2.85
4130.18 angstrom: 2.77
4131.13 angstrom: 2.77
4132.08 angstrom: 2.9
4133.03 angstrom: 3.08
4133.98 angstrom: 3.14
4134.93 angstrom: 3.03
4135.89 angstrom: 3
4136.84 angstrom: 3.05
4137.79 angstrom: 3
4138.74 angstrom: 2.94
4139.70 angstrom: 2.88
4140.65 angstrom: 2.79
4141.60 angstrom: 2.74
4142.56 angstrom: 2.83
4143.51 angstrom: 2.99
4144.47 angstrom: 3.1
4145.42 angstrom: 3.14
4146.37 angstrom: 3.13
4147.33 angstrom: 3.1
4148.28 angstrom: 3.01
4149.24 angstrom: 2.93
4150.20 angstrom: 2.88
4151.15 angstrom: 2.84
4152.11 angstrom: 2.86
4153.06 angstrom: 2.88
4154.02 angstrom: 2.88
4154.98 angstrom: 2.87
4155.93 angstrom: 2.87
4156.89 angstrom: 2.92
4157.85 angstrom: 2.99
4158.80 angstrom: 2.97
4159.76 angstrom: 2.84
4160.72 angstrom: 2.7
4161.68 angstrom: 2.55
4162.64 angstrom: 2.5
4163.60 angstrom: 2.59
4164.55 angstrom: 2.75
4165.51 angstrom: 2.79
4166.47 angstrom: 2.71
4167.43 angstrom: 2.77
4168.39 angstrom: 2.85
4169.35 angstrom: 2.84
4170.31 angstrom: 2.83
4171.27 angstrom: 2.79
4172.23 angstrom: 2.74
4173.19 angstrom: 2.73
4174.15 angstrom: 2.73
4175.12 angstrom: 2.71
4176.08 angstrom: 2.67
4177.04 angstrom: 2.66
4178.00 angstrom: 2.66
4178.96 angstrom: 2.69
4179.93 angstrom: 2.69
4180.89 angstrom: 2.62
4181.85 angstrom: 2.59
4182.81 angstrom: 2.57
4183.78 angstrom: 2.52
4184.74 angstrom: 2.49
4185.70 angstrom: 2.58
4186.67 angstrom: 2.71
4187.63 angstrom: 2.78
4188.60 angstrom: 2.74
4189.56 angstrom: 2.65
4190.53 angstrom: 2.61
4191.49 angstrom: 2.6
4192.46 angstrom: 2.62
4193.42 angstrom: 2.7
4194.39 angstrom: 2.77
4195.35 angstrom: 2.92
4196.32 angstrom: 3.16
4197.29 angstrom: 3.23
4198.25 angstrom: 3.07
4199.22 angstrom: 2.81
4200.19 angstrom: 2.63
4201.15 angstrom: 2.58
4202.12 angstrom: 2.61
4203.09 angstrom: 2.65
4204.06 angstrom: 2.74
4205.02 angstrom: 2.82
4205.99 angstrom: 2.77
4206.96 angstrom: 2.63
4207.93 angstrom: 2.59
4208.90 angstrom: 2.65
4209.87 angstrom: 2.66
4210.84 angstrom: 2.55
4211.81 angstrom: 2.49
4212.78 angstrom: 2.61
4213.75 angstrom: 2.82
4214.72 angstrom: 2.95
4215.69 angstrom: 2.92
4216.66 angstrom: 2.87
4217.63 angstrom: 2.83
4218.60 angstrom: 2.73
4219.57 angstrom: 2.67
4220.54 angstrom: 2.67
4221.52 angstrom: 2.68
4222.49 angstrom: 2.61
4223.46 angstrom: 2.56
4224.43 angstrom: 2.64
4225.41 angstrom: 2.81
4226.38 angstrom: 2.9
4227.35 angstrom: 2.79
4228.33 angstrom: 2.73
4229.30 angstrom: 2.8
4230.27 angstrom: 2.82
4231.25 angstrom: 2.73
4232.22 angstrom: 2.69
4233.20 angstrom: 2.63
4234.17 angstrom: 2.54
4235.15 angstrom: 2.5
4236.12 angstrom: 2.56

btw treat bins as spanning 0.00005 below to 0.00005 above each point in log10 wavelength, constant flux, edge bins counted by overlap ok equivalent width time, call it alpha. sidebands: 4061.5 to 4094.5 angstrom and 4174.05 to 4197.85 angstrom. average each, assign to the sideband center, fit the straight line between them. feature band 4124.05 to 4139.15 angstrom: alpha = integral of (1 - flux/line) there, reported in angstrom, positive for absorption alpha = -0.75 angstrom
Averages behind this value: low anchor 2.87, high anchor 2.71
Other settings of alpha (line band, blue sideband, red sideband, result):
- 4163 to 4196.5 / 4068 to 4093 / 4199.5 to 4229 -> 0.64 angstrom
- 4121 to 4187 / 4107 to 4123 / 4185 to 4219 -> 1.26 angstrom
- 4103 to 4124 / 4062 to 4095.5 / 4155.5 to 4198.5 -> -1.16 angstrom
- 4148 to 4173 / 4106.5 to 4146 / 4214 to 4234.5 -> 0.56 angstrom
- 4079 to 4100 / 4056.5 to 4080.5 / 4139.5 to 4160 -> 0.31 angstrom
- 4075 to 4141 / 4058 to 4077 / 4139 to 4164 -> -1.58 angstrom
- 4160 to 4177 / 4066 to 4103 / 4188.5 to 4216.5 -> 0.32 angstrom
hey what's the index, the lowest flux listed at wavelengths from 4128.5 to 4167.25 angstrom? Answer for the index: 2.5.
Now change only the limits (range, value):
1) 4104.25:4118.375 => 2.75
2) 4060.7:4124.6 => 2.51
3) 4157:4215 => 2.49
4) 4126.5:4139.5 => 2.77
